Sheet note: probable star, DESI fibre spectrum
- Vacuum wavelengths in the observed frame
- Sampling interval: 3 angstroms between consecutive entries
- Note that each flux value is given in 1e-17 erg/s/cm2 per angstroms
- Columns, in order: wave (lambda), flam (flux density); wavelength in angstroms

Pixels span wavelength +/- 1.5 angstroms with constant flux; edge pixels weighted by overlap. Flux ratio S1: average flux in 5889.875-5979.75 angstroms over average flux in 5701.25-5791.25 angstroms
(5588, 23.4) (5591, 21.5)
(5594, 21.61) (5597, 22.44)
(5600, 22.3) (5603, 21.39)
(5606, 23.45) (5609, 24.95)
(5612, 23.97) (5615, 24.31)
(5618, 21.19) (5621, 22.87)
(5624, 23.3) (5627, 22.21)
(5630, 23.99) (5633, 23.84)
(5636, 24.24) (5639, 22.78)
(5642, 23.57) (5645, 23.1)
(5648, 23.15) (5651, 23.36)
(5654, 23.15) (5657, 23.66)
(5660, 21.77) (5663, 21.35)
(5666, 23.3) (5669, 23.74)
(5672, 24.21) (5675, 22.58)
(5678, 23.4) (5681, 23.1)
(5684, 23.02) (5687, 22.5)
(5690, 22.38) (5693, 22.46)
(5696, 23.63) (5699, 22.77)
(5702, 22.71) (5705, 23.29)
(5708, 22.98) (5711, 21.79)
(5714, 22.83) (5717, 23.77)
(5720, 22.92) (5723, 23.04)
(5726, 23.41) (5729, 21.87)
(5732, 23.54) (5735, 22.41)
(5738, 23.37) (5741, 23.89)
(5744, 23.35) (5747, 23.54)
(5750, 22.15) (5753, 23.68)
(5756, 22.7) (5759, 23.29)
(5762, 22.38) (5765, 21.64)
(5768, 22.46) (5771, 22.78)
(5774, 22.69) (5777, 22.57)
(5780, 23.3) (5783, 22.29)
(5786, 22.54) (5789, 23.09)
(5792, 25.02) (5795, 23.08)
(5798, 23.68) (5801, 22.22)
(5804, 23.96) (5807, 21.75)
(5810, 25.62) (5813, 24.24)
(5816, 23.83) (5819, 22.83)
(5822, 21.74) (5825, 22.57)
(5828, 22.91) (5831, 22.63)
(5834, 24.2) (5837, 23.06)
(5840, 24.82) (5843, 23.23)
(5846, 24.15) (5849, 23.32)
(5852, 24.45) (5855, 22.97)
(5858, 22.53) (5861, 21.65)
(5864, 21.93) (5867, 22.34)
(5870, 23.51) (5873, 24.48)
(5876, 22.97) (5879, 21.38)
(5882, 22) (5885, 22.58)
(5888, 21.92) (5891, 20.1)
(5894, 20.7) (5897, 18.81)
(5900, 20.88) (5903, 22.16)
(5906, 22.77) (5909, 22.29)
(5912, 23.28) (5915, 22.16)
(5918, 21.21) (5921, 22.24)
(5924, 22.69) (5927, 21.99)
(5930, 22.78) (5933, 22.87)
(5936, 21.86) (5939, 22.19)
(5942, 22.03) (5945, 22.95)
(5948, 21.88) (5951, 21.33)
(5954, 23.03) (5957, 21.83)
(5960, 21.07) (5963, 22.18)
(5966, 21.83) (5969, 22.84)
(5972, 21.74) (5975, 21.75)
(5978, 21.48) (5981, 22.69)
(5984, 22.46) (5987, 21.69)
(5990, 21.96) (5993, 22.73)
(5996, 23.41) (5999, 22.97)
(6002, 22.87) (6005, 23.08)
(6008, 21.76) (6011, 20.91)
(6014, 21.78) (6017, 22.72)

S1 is 0.96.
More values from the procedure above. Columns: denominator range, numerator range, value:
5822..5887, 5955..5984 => 0.96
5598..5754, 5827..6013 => 0.97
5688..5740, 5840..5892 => 0.99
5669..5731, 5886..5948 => 0.95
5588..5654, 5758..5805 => 1.00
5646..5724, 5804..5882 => 1.01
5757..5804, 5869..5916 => 0.96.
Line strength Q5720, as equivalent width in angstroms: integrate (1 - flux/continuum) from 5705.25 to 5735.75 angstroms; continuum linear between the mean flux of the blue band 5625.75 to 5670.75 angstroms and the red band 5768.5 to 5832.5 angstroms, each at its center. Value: 0.3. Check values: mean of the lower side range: 23.2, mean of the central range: 22.9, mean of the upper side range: 23.1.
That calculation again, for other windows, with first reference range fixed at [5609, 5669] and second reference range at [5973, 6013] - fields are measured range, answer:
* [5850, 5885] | -0.2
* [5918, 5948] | 0.2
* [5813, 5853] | -1.2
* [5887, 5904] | 1.4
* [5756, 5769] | 0.2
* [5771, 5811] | -0.7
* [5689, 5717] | 0.2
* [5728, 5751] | -0.1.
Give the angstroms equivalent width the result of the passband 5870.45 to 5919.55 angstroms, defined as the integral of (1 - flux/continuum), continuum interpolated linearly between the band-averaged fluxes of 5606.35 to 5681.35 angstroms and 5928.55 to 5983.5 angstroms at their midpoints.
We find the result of 1.0 angstroms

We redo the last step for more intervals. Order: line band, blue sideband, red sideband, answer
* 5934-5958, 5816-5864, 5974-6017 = 0.41 angstroms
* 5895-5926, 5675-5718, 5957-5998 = 0.67 angstroms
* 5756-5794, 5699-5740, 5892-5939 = -0.34 angstroms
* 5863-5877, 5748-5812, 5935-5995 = -0.33 angstroms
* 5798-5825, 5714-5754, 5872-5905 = -1.07 angstroms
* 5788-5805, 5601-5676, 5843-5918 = -0.68 angstroms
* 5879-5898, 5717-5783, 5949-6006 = 1.18 angstroms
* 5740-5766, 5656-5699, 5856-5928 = -0.41 angstroms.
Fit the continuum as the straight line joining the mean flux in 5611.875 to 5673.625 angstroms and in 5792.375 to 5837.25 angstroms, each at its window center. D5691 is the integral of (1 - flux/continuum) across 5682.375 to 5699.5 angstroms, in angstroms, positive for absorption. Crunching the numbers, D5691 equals 0.3 angstroms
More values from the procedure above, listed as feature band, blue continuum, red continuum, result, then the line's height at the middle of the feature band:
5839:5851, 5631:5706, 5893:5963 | -0.83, 22.3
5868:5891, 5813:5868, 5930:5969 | 0.25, 22.8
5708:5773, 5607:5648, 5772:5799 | 0.86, 23.2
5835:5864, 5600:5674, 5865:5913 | -1.45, 22.2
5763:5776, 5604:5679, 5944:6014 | 0.25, 22.8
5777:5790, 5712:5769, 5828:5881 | 0.14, 23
